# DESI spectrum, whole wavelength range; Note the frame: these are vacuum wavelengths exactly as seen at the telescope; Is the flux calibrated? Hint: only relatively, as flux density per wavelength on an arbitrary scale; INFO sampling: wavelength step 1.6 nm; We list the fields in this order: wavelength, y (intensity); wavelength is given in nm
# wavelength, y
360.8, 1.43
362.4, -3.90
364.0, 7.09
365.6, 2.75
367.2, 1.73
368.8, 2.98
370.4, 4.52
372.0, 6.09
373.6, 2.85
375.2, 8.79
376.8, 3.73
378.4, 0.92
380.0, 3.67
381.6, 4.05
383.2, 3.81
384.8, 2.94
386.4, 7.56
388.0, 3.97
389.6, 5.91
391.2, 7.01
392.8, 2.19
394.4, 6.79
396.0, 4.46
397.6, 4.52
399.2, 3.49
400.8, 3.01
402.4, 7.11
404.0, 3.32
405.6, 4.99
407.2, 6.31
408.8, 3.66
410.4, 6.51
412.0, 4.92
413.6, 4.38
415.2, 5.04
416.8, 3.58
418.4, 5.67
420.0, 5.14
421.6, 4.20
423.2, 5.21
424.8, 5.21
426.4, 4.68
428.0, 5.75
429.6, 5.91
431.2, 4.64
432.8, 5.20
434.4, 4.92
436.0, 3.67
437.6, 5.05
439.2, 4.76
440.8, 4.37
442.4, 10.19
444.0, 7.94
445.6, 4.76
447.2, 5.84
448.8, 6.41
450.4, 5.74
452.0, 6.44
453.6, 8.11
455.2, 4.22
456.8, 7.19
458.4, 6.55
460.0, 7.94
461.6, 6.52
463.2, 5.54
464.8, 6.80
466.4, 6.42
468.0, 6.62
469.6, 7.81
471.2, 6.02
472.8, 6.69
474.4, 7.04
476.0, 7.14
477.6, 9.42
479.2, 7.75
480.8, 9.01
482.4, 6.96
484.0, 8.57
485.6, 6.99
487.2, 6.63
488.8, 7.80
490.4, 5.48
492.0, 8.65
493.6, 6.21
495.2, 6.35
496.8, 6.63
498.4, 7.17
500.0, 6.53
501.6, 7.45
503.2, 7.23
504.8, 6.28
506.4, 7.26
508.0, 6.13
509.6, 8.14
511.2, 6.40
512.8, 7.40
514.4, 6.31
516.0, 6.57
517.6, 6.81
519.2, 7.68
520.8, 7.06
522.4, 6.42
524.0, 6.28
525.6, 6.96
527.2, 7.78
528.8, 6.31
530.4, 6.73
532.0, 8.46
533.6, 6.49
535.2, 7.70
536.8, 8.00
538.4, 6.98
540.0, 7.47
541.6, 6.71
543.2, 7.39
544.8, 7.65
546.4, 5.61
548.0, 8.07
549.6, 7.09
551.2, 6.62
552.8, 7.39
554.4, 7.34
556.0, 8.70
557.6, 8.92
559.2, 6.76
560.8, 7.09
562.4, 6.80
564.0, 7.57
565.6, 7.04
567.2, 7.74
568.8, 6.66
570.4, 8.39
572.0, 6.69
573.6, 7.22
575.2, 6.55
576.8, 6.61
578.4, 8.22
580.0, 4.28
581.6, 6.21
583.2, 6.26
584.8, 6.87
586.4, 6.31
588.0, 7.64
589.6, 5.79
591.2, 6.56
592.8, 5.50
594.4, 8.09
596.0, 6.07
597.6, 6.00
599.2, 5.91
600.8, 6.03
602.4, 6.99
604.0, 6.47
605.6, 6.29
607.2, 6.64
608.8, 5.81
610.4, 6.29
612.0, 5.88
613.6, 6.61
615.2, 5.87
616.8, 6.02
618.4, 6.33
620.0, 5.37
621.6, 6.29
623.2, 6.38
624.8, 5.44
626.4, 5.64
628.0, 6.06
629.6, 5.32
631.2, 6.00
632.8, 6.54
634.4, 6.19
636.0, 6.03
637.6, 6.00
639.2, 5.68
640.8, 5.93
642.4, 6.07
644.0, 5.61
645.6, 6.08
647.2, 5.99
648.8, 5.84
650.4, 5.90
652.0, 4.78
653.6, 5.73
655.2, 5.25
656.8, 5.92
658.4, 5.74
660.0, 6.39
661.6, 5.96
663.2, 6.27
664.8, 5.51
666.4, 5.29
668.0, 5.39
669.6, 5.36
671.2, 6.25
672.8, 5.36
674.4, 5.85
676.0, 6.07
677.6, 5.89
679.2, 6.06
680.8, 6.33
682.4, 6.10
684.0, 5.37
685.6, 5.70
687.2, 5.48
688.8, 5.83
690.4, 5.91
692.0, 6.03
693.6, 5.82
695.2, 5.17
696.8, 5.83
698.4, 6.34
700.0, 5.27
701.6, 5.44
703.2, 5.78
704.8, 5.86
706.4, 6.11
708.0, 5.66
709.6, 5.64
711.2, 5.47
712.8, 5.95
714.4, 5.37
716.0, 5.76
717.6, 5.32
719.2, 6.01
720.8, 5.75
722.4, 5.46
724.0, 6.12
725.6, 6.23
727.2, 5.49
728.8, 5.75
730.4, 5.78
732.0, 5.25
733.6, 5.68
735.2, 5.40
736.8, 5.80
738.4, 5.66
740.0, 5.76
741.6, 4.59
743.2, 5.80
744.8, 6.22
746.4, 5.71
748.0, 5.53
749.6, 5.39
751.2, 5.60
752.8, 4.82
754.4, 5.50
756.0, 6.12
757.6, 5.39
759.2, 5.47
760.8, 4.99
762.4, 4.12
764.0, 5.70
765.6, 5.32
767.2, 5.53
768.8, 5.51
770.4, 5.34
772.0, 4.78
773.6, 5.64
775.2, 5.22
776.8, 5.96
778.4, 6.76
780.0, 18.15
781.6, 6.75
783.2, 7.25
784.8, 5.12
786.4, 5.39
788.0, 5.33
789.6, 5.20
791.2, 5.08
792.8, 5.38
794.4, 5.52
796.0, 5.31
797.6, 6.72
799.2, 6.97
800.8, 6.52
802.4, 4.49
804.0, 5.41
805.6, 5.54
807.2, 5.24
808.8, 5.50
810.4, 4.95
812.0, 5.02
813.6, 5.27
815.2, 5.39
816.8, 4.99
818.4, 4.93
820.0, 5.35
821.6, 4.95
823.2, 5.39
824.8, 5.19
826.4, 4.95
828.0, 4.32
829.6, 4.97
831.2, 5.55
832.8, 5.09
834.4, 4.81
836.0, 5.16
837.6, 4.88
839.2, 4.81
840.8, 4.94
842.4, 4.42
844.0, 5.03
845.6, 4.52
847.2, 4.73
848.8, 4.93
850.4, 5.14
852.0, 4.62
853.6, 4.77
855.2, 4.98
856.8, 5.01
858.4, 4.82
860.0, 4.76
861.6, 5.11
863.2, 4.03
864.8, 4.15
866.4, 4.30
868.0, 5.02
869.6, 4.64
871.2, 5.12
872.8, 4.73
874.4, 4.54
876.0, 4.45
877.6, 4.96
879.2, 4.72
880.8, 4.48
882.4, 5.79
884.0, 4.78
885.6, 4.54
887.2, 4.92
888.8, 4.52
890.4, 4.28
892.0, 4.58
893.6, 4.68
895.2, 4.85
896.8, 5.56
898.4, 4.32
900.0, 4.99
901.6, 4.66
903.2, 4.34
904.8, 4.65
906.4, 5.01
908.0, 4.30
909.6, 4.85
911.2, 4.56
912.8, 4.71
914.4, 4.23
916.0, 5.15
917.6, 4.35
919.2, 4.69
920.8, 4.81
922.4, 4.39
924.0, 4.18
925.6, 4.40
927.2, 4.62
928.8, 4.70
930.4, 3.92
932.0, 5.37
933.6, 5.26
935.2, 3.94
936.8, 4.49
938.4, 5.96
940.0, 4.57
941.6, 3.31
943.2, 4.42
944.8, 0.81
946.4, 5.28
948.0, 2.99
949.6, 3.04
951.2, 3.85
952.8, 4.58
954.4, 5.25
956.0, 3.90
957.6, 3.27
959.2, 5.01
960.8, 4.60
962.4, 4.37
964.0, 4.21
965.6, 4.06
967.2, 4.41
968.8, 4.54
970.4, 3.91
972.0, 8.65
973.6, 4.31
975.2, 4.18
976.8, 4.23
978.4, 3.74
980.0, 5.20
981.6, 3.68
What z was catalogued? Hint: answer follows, 0.19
